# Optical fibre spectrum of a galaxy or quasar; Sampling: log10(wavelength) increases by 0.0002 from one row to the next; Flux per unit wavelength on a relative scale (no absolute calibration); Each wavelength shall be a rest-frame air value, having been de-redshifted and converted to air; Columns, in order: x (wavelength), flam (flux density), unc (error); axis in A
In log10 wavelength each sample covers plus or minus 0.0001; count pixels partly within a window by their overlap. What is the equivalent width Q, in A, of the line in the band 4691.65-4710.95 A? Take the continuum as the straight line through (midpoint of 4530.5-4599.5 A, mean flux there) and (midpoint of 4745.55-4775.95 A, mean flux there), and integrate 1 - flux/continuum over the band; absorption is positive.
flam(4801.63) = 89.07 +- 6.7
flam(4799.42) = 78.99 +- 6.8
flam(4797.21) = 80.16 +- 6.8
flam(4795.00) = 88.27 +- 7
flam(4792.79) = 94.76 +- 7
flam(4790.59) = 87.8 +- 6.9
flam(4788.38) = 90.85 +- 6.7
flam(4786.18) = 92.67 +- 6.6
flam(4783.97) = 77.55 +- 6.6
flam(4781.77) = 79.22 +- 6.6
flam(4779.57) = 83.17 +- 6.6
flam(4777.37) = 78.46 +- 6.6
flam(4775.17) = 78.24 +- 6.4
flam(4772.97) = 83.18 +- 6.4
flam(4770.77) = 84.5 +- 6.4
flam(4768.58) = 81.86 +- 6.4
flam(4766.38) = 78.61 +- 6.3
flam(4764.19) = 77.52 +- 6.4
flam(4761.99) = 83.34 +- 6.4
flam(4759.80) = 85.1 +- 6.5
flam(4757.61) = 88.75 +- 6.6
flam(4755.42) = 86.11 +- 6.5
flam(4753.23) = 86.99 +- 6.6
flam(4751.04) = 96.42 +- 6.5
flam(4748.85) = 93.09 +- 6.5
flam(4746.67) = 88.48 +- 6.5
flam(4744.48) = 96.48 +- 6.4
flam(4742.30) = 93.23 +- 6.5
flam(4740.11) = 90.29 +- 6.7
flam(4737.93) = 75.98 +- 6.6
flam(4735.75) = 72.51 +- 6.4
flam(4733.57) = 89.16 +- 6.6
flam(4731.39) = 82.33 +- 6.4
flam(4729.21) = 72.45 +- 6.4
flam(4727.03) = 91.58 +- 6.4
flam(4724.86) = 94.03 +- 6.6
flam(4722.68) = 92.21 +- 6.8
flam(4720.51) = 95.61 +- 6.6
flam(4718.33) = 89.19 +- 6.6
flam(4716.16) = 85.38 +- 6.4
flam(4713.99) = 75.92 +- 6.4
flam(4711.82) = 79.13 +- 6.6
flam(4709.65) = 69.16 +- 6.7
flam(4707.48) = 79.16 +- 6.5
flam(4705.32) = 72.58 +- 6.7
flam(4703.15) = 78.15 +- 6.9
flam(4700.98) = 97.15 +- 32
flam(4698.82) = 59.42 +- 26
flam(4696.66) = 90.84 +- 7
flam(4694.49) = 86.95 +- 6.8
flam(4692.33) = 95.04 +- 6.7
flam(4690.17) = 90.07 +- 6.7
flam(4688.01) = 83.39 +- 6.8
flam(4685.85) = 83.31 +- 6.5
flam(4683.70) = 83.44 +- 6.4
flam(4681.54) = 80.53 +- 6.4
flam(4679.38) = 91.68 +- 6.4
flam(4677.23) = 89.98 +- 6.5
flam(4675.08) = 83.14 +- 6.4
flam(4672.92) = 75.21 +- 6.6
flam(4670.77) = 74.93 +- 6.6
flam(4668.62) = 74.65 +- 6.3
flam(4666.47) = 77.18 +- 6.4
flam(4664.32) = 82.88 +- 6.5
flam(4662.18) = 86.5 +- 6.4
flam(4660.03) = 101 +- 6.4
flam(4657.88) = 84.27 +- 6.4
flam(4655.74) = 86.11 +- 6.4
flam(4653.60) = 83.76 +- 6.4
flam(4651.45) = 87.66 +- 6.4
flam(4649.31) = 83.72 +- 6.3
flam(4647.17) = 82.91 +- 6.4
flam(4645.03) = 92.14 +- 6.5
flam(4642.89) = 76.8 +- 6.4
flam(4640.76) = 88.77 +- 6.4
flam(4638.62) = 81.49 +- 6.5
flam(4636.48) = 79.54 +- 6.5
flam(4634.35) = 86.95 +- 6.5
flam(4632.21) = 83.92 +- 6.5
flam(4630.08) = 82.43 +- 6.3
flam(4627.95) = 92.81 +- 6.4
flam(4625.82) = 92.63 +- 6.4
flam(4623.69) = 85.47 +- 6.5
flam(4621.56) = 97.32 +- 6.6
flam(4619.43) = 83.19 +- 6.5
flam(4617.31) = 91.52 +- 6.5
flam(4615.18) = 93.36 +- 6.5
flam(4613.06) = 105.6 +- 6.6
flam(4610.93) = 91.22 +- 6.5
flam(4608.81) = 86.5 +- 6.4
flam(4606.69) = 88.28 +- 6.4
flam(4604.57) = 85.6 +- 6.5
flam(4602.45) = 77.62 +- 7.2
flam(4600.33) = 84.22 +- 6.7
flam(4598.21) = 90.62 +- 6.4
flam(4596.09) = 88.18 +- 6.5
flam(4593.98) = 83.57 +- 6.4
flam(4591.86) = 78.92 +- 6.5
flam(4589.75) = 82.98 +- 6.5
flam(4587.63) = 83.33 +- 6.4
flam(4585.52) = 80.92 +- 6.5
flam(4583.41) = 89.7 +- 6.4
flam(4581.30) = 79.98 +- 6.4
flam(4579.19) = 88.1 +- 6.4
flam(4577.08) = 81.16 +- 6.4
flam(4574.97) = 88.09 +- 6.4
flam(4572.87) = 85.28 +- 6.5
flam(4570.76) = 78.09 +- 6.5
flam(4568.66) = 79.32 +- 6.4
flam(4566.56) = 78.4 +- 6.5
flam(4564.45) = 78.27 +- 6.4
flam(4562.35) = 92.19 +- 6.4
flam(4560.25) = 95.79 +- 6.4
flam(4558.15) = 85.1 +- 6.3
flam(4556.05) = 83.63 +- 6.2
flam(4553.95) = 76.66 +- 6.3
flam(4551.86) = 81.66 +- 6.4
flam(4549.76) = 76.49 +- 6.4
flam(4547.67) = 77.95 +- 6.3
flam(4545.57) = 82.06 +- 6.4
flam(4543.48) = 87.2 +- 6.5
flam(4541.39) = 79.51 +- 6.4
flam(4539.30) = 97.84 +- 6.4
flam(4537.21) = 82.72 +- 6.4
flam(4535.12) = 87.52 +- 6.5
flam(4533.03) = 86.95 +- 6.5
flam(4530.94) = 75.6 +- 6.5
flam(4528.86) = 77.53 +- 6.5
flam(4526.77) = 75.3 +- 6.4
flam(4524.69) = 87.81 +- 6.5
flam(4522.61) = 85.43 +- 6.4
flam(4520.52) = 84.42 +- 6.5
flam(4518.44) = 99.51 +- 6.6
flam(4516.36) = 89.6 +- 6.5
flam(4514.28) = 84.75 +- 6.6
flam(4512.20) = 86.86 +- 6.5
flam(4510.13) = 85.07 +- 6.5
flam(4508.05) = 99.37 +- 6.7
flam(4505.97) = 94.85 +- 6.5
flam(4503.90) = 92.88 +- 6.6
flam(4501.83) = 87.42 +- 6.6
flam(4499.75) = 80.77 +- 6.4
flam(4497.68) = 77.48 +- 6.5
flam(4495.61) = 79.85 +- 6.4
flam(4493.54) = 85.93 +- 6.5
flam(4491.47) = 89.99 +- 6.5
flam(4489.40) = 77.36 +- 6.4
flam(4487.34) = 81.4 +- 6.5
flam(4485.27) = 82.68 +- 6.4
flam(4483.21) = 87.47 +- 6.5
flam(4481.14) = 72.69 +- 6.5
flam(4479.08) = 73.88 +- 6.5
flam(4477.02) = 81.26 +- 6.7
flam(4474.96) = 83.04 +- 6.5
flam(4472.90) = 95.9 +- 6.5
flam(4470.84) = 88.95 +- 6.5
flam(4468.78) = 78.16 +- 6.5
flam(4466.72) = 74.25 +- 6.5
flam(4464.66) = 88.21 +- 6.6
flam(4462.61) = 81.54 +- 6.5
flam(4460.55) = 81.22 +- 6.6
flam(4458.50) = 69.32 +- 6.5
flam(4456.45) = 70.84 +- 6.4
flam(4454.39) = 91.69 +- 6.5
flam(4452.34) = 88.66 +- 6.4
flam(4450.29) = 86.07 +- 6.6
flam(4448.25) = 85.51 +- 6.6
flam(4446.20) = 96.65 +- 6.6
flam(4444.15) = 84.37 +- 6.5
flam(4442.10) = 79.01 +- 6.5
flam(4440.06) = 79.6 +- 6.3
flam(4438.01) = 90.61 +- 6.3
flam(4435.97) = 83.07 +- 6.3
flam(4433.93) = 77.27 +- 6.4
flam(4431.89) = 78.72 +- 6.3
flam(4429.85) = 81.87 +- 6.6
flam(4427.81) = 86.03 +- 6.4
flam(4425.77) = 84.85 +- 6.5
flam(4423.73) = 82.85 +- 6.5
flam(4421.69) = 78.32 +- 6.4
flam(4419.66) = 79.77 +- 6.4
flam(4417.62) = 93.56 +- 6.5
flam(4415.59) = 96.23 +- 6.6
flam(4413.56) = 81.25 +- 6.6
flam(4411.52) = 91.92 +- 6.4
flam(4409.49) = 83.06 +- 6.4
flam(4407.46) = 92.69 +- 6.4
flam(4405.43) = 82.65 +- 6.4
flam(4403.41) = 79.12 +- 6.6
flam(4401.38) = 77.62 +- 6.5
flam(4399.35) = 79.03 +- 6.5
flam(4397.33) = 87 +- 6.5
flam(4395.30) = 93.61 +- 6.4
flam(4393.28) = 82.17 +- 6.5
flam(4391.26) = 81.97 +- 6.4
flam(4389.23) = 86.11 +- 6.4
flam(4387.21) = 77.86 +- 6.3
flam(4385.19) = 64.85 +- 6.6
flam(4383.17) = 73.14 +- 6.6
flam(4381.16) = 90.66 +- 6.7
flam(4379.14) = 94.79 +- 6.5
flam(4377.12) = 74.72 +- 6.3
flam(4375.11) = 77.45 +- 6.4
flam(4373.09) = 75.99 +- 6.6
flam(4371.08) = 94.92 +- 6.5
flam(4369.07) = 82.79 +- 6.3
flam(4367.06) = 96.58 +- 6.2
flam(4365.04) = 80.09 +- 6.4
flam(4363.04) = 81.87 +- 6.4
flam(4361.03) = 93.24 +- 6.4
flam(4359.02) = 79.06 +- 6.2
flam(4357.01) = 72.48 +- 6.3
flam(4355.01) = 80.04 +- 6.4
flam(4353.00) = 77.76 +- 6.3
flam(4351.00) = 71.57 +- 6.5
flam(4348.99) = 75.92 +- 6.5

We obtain 1.0 A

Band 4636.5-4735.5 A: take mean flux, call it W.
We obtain 83.9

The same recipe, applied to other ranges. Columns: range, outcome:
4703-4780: 84.2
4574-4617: 86.5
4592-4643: 87.4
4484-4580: 84.6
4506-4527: 88.6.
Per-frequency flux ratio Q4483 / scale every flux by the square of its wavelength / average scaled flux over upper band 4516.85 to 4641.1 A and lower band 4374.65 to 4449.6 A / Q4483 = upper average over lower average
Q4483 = 1.10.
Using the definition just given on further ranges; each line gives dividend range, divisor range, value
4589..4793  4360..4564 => 1.12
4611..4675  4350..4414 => 1.17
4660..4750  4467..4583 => 1.08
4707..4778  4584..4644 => 1.03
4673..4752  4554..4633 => 1.04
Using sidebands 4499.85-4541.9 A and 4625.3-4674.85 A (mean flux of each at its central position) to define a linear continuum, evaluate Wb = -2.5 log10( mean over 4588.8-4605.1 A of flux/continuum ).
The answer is 0.02 mag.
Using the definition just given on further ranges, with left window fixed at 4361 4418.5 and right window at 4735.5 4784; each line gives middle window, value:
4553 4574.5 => 0.01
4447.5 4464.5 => 0.03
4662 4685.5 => 0.04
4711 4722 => -0.01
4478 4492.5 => 0.05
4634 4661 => -0.01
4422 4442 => 0.02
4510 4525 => -0.05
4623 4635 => -0.04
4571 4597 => 0.01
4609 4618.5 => -0.12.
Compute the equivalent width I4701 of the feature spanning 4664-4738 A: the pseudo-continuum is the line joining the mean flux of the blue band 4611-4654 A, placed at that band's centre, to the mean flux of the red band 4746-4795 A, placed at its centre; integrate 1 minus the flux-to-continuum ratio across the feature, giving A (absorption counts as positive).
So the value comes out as 3.2 A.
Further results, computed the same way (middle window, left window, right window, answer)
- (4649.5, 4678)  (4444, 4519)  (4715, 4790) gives 0.6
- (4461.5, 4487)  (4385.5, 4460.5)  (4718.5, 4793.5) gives 0.5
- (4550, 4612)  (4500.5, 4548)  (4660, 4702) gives 1.0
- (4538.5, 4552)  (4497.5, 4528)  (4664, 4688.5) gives 0.5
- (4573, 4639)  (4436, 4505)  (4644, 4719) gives -2.7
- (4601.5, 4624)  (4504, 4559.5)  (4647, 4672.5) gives -1.5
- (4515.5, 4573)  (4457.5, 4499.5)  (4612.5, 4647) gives 0.4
